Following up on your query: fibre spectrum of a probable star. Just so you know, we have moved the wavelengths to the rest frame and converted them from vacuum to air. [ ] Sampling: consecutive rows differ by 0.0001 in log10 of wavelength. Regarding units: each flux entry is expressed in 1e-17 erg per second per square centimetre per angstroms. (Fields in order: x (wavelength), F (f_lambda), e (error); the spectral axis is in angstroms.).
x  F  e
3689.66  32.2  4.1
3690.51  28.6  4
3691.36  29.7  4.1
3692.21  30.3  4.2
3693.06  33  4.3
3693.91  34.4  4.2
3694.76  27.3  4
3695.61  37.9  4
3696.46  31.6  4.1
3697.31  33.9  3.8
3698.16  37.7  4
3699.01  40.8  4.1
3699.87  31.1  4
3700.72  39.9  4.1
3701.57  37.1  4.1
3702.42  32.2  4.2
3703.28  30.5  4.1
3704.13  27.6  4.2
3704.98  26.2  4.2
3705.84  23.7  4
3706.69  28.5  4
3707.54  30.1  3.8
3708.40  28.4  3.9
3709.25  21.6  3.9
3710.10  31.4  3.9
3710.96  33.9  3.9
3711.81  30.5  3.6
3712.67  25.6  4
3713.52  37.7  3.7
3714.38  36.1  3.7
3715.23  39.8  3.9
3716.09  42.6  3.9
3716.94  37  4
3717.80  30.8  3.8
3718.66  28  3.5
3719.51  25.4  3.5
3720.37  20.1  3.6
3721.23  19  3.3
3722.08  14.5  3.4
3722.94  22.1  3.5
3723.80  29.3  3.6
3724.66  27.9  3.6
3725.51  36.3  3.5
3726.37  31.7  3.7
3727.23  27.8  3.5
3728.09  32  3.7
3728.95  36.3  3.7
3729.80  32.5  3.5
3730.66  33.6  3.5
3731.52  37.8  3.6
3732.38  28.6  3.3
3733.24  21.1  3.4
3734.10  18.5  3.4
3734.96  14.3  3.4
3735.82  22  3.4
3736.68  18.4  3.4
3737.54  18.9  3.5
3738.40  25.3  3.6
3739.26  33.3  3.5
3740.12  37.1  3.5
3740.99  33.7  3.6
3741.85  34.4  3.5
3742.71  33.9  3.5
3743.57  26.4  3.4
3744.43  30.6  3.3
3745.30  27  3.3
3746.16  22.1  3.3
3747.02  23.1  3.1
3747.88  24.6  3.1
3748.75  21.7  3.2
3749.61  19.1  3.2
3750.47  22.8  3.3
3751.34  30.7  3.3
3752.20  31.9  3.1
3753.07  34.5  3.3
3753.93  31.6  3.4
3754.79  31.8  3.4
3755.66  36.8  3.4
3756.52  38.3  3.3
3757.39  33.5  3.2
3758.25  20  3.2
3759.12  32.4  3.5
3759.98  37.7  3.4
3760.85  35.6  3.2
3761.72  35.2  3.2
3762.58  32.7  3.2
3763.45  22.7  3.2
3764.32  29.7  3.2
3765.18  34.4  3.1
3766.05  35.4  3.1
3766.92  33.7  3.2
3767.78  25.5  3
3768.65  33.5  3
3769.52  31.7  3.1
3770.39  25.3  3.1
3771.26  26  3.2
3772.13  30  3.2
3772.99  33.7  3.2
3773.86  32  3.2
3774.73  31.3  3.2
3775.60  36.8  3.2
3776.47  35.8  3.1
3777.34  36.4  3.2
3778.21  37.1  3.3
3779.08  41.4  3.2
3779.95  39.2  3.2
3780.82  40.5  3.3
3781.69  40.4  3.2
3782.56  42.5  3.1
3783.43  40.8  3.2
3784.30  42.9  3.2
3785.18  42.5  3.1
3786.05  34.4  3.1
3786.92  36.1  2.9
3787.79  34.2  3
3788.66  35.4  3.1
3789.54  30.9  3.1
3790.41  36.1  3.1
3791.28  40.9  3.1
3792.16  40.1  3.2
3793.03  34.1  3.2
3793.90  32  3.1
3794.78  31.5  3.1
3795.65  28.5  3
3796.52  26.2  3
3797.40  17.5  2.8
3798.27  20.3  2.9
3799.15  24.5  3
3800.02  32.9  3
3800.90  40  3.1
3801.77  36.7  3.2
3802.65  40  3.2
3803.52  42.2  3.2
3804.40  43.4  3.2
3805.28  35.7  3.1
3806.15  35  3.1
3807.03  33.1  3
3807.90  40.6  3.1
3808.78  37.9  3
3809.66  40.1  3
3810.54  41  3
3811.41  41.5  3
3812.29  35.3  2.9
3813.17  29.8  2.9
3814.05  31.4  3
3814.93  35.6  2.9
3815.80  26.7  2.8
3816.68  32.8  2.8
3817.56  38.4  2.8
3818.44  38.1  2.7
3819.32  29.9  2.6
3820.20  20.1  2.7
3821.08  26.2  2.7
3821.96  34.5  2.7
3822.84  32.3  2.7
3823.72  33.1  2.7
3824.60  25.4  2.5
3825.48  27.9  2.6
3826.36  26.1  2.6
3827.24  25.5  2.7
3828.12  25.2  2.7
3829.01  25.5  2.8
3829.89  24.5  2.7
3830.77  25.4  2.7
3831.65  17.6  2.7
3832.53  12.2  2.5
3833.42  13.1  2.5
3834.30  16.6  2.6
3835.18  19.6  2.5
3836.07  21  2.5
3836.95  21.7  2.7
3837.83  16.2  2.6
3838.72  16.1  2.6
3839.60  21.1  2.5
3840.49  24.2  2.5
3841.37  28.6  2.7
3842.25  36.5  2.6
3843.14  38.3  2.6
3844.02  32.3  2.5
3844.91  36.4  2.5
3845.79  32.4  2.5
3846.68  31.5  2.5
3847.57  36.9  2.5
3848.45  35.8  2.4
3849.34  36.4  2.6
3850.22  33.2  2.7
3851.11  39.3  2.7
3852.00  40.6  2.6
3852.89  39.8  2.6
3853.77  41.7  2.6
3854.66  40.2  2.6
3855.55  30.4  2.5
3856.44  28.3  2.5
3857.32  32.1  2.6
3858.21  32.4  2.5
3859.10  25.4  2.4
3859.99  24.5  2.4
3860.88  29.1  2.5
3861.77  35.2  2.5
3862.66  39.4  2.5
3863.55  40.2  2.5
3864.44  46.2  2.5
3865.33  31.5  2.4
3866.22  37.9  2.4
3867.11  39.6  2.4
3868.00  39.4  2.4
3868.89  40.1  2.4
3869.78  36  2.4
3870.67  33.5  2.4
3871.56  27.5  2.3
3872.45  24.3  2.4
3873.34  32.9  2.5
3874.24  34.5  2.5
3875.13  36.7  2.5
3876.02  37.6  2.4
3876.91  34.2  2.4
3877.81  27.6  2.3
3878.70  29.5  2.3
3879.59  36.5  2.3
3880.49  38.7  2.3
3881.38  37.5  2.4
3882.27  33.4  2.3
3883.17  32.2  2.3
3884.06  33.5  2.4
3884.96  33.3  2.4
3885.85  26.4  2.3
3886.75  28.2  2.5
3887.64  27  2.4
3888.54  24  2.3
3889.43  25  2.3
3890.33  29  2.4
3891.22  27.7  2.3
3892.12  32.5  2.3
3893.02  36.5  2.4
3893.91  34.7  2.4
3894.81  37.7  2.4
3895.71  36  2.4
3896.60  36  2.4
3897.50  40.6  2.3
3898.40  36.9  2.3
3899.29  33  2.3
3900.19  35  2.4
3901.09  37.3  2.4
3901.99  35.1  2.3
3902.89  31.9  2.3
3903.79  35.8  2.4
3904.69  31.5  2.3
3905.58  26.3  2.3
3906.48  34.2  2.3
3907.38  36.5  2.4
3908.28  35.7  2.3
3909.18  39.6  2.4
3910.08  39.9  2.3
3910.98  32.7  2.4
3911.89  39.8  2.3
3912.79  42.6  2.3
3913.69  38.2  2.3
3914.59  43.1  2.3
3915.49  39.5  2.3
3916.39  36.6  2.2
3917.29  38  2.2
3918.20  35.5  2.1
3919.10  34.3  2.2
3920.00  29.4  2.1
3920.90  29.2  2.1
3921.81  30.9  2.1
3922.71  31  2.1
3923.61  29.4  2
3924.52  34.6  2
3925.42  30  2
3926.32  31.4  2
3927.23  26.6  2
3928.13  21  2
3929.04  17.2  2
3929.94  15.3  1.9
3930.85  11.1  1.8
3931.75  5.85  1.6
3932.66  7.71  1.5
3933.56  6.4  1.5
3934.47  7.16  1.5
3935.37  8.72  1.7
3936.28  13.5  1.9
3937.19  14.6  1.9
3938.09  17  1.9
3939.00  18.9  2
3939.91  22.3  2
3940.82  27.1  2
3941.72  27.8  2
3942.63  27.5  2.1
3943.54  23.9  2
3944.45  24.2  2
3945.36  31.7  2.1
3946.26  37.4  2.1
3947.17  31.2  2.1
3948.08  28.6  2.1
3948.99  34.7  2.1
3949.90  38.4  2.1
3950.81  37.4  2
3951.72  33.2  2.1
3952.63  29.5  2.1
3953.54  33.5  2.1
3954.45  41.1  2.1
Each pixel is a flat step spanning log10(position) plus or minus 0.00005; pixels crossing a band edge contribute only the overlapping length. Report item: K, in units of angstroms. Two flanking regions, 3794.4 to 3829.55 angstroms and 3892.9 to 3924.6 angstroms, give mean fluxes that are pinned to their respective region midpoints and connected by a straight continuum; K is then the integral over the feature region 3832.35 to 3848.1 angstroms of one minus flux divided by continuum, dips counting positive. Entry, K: 3.6 angstroms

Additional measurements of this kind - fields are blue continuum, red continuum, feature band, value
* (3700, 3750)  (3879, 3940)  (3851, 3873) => -4.14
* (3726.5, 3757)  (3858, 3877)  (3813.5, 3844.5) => 5.98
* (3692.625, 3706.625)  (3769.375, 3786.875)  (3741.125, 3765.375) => 3.61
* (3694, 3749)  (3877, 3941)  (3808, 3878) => -4.17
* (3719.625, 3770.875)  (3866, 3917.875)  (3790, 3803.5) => -0.75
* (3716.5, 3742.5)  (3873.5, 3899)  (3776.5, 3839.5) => -3.00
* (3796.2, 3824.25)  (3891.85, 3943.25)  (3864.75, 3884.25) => -2.20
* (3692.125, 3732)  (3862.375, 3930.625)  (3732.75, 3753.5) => 3.60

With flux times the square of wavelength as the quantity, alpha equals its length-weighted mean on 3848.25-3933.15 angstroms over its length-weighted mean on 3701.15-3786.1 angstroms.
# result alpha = 1.15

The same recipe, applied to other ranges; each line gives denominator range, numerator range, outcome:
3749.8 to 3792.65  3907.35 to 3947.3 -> 0.86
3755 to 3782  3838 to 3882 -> 1.06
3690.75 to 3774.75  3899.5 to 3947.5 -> 1.03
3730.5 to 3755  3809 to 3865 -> 1.18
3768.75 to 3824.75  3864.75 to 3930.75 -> 1.01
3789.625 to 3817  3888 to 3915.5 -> 1.07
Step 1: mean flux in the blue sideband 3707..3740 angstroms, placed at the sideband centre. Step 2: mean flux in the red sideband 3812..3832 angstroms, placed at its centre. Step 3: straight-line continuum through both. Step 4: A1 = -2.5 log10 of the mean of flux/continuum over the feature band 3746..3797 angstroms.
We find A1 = -0.15 mag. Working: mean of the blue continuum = 28.5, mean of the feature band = 32.9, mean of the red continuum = 29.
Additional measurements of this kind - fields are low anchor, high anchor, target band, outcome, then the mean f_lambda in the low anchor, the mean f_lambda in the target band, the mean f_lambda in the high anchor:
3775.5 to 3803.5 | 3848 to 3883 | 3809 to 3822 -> 0.05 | 35.4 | 33.5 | 34.8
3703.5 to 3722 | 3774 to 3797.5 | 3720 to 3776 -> 0.13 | 29.4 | 29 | 36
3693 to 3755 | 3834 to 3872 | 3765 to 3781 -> -0.10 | 29.4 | 33.5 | 32.3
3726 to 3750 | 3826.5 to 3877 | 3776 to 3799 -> -0.22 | 27.3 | 35.1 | 30.7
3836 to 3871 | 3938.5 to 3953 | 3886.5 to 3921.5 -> -0.11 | 33.2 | 34.4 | 29.6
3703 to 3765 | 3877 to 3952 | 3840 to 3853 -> -0.17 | 29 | 34.6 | 29.8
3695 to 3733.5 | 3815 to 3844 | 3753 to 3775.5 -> -0.11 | 30.9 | 31.8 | 25.9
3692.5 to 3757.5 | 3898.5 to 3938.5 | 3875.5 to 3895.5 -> -0.12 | 29.7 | 32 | 28.5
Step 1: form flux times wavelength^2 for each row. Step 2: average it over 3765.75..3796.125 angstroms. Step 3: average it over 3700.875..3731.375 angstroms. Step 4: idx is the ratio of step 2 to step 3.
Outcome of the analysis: 1.21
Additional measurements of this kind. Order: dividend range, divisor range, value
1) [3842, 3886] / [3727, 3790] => 1.16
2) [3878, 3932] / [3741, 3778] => 1.13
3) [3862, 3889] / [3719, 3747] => 1.35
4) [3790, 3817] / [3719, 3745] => 1.30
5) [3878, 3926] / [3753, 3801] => 1.08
